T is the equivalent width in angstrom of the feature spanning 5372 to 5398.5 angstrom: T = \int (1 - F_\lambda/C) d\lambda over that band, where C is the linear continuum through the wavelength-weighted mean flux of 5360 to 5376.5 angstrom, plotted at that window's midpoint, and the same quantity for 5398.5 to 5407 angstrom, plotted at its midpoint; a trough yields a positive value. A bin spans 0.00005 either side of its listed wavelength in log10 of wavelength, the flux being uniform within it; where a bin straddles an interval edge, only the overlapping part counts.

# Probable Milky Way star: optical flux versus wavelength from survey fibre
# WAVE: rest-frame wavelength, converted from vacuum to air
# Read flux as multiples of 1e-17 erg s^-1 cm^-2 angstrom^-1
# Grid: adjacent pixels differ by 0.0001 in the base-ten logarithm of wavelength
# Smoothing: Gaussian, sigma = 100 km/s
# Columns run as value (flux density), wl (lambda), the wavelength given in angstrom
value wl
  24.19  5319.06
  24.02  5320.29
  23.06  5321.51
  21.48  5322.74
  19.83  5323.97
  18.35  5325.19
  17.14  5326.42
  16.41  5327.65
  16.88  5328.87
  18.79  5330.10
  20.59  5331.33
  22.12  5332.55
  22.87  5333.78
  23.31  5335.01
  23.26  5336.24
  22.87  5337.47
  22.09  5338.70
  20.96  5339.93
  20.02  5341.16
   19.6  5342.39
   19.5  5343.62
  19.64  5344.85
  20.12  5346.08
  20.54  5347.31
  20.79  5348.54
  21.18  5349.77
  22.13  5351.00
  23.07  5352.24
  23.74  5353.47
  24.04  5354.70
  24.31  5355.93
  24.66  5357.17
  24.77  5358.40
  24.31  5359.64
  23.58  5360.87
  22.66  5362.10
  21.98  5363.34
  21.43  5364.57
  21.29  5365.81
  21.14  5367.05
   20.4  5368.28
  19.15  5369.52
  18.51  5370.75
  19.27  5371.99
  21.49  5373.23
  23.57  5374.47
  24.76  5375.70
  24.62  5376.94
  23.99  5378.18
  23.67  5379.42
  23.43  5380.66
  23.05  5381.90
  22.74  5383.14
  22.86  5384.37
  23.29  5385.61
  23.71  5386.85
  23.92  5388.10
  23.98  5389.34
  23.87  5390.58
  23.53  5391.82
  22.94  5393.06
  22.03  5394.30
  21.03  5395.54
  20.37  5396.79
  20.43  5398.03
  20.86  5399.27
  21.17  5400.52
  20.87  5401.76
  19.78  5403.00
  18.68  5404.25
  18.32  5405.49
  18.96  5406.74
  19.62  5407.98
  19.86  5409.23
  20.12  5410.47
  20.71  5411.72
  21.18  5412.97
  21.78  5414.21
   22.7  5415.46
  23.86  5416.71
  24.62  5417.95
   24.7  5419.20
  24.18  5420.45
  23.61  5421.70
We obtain -2.8 angstrom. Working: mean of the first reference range 21.6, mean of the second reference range 19.8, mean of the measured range 22.9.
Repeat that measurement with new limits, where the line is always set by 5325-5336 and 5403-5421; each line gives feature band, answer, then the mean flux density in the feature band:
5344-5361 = -2.0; 22.6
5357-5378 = -1.8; 22.2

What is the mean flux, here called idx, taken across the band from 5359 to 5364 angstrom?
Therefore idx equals 23.1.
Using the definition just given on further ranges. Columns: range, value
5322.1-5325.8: 19.9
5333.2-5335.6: 23.1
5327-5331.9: 18.1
